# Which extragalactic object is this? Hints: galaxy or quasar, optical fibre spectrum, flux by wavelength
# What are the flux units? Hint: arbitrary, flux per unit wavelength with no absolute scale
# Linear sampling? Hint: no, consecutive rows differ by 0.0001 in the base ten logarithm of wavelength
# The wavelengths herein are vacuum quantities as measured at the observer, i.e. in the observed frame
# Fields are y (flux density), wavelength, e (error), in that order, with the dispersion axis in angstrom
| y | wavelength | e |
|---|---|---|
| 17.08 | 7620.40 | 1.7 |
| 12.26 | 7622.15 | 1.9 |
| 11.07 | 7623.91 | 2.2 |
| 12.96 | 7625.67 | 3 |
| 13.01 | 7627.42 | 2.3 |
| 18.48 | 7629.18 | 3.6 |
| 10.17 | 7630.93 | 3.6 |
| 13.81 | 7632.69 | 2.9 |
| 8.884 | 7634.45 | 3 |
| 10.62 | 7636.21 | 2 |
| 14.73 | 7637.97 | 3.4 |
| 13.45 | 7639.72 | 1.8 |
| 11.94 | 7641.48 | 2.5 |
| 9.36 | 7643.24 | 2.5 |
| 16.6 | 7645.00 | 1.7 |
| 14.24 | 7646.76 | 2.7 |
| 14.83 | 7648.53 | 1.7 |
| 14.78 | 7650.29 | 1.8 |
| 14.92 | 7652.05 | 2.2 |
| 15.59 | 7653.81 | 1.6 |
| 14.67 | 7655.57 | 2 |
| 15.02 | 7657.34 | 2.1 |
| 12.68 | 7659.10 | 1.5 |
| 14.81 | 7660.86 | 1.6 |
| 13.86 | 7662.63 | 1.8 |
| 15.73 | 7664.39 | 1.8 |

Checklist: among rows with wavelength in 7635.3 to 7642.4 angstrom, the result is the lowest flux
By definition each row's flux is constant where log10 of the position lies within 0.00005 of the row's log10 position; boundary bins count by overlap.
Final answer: 10.62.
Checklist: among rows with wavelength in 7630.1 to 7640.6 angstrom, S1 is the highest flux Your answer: 14.73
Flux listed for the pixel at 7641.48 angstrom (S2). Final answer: 11.94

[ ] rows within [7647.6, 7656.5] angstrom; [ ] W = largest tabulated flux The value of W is 15.59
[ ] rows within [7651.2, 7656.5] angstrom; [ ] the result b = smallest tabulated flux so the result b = 14.67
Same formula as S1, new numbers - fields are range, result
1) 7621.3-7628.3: 13.01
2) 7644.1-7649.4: 16.6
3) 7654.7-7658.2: 15.02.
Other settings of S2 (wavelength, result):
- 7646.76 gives 14.24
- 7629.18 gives 18.48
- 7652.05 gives 14.92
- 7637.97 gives 14.73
